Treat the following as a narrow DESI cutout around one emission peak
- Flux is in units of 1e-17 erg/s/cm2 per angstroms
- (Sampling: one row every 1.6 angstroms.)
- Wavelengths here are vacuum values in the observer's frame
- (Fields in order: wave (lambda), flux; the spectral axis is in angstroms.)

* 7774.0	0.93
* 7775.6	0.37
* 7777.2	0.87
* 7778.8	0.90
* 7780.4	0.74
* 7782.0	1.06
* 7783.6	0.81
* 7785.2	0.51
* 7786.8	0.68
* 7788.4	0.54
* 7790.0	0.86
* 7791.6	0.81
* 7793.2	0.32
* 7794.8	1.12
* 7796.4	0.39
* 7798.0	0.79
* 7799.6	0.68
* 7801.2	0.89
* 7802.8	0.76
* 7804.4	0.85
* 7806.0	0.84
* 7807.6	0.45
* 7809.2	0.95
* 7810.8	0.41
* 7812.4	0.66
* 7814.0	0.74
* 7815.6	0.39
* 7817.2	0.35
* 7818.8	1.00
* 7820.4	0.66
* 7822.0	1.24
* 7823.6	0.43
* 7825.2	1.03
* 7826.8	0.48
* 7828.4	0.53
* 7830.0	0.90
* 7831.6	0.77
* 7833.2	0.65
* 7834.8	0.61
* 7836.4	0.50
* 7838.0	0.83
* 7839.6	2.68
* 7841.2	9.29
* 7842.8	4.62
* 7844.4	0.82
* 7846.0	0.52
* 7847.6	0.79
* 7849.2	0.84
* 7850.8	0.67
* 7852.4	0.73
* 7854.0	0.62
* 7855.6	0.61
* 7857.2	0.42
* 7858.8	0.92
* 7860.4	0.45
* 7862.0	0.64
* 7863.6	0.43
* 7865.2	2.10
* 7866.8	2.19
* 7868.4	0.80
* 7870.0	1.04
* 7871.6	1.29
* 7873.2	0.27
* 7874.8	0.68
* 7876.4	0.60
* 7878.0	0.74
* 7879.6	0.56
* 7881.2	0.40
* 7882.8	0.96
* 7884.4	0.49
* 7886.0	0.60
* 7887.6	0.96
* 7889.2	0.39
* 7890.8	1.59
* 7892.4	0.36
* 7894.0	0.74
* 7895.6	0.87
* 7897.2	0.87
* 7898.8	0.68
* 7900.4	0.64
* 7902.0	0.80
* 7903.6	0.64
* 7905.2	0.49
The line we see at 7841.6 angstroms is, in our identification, H-alpha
